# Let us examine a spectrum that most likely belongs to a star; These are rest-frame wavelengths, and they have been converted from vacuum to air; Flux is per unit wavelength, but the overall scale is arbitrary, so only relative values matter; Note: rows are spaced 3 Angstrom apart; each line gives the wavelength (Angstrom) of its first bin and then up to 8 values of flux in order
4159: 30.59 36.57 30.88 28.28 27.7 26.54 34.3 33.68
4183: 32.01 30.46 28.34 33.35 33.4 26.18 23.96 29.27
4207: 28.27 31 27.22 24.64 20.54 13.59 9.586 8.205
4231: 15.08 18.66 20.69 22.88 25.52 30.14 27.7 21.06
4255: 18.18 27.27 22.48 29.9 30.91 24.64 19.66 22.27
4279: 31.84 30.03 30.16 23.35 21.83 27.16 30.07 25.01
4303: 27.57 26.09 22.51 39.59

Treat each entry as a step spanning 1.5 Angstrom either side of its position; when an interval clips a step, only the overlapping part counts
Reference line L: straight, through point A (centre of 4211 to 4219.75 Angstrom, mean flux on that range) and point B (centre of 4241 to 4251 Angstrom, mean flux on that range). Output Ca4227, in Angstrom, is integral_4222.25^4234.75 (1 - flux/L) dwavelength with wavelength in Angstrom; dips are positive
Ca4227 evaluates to 6.42 Angstrom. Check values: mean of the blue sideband 24.8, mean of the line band 12.6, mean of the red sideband 27.2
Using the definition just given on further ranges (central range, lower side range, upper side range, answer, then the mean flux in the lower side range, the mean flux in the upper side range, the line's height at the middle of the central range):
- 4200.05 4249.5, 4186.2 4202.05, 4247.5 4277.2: 9.3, 29.3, 24.4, 27.1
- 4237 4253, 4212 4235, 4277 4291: -3.3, 16.9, 27.9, 20.8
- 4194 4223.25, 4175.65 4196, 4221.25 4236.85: -4.4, 32.2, 13.7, 22.4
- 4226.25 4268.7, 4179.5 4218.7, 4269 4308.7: 7.2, 29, 26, 27.4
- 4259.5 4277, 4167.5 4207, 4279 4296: 1.6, 29.8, 27.1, 27.6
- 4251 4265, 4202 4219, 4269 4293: 1.3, 27.3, 25.5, 26.1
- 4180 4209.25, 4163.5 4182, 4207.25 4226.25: -4.2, 30.3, 21.7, 26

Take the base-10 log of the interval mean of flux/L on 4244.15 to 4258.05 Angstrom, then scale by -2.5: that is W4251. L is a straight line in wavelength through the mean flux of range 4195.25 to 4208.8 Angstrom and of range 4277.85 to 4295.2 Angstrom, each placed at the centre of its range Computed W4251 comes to 0.12 mag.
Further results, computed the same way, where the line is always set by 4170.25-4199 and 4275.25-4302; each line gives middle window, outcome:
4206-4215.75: 0.055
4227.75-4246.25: 0.380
